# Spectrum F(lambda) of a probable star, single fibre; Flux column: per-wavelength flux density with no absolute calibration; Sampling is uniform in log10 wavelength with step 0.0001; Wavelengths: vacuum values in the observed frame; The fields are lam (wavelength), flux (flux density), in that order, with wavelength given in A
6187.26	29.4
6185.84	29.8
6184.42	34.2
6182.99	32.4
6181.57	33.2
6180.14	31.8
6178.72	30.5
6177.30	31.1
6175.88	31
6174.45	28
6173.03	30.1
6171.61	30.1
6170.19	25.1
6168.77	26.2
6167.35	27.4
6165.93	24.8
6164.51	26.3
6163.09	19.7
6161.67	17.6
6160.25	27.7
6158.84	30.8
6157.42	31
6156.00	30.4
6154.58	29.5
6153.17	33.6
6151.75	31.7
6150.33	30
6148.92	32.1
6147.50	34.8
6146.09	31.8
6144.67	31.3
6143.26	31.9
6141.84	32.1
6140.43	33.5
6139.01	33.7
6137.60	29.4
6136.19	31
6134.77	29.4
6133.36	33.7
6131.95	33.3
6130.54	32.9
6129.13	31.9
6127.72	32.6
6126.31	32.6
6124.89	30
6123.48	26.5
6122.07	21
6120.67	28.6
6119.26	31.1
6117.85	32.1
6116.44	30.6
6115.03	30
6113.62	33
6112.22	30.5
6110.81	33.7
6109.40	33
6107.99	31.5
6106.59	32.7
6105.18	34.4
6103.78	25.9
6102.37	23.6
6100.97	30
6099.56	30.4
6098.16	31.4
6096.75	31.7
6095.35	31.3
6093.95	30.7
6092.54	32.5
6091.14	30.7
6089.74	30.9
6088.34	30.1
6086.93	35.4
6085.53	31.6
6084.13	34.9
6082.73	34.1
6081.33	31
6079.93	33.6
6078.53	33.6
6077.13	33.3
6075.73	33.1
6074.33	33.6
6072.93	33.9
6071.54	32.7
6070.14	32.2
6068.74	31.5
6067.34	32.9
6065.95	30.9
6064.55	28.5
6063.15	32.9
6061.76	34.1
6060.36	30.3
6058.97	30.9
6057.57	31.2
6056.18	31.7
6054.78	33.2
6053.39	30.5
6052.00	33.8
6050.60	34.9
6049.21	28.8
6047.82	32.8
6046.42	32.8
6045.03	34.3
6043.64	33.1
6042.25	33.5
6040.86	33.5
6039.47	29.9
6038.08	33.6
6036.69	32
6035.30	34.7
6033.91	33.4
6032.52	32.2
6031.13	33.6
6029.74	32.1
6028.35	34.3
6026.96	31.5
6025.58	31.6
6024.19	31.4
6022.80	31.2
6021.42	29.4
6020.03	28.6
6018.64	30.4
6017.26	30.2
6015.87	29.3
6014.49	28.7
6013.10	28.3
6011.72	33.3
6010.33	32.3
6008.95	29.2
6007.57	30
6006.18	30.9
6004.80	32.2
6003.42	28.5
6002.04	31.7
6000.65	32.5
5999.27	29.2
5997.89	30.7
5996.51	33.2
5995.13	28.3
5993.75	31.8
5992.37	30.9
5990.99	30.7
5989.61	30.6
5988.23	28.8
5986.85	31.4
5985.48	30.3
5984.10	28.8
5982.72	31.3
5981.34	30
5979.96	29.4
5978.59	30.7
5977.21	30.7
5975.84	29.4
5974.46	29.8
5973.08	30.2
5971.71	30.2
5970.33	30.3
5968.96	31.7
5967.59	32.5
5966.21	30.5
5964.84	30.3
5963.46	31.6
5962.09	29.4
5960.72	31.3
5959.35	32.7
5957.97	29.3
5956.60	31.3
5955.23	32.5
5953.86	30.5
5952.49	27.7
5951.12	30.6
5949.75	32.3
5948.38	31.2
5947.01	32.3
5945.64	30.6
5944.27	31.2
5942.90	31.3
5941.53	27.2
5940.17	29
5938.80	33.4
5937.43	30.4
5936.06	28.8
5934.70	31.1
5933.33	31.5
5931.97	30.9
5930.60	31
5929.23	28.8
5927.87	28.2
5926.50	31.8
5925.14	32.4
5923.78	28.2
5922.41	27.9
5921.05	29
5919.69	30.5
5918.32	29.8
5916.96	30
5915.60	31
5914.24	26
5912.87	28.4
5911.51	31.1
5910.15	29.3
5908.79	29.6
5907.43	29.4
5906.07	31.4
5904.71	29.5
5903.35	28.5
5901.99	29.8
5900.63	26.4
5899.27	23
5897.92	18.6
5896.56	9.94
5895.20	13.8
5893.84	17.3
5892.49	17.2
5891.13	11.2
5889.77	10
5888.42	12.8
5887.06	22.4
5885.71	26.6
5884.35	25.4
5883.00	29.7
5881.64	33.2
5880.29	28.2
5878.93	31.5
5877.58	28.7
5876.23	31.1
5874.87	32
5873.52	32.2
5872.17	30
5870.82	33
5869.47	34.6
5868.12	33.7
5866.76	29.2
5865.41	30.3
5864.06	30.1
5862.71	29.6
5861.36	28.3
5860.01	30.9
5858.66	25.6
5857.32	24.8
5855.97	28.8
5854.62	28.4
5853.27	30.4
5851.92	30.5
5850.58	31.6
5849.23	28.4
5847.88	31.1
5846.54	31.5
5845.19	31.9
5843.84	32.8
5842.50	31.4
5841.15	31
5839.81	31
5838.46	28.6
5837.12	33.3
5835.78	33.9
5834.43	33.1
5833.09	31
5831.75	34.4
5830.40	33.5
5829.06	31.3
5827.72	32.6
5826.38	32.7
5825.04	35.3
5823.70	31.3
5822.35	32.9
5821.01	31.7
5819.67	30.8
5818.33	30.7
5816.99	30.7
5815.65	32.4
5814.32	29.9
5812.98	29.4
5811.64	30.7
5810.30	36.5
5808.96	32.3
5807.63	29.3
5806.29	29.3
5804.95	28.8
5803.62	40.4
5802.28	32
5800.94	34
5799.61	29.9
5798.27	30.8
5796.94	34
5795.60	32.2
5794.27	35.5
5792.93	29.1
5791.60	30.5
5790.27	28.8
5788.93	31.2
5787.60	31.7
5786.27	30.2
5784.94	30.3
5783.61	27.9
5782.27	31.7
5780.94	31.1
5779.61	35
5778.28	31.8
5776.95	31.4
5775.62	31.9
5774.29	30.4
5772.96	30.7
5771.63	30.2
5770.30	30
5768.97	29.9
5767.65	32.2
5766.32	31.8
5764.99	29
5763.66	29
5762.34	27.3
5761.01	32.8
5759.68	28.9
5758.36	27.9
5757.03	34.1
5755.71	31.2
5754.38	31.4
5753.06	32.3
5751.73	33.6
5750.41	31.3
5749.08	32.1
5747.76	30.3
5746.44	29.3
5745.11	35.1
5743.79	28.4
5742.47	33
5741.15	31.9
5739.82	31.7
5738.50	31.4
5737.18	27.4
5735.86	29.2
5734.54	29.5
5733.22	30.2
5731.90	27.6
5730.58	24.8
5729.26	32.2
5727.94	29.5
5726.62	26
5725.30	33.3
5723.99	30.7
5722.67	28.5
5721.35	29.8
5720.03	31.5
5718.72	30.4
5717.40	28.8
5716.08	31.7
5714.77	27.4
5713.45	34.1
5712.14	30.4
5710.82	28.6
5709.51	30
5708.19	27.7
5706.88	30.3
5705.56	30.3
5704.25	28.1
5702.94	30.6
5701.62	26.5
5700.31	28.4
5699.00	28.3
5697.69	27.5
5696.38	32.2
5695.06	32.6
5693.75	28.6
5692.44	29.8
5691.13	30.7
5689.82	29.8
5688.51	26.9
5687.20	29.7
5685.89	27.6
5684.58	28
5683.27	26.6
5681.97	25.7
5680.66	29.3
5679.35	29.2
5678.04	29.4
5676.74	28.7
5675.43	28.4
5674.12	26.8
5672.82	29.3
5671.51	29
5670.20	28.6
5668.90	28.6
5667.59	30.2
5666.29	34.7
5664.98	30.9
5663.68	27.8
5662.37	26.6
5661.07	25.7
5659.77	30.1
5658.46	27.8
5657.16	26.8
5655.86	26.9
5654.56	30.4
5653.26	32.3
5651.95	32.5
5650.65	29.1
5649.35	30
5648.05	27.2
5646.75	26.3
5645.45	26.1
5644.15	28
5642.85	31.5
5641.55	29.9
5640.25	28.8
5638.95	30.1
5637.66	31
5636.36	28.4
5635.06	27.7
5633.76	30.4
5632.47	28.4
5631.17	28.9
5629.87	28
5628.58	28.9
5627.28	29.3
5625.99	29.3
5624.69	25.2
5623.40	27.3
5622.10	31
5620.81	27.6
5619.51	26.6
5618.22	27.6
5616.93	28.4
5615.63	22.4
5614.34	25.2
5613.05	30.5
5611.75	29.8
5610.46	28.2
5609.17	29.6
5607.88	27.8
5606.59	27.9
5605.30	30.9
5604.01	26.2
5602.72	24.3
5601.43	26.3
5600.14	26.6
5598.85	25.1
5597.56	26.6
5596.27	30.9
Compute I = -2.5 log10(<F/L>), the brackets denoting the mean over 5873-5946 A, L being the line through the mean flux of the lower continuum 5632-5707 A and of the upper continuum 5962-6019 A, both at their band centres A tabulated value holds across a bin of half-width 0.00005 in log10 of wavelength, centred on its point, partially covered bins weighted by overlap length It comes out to 0.11 mag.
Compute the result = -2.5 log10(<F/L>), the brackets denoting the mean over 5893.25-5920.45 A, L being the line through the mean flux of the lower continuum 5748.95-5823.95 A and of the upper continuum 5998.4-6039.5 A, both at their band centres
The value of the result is 0.19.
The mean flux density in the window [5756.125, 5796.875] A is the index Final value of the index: 30.9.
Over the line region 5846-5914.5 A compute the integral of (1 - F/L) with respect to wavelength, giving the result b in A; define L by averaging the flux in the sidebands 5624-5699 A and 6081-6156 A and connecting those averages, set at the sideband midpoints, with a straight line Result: 7.0 A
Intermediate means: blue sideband 28.9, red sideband 31.3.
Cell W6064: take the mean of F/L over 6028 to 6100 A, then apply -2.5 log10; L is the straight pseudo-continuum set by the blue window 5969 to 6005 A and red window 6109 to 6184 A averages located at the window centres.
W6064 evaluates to -0.07 mag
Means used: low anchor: 30.4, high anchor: 30.2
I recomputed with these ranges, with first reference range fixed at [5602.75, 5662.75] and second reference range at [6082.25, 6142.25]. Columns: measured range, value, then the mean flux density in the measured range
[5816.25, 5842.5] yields -0.09 mag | 32.1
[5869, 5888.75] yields 0.03 mag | 29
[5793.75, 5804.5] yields -0.14 mag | 33.5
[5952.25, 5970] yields -0.02 mag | 30.9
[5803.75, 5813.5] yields -0.07 mag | 31.5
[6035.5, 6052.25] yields -0.07 mag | 32.8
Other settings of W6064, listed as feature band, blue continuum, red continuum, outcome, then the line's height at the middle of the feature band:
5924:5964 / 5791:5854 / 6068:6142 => 0.04 mag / 31.7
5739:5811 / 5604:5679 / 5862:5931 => -0.13 mag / 27.8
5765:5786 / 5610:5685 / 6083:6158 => -0.06 mag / 29.3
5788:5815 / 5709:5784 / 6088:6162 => -0.04 mag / 30.6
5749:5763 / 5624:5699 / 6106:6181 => -0.07 mag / 29.1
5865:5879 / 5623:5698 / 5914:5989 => -0.05 mag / 30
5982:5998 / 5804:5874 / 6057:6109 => 0.03 mag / 31.5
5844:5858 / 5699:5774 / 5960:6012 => 0.02 mag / 30.4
